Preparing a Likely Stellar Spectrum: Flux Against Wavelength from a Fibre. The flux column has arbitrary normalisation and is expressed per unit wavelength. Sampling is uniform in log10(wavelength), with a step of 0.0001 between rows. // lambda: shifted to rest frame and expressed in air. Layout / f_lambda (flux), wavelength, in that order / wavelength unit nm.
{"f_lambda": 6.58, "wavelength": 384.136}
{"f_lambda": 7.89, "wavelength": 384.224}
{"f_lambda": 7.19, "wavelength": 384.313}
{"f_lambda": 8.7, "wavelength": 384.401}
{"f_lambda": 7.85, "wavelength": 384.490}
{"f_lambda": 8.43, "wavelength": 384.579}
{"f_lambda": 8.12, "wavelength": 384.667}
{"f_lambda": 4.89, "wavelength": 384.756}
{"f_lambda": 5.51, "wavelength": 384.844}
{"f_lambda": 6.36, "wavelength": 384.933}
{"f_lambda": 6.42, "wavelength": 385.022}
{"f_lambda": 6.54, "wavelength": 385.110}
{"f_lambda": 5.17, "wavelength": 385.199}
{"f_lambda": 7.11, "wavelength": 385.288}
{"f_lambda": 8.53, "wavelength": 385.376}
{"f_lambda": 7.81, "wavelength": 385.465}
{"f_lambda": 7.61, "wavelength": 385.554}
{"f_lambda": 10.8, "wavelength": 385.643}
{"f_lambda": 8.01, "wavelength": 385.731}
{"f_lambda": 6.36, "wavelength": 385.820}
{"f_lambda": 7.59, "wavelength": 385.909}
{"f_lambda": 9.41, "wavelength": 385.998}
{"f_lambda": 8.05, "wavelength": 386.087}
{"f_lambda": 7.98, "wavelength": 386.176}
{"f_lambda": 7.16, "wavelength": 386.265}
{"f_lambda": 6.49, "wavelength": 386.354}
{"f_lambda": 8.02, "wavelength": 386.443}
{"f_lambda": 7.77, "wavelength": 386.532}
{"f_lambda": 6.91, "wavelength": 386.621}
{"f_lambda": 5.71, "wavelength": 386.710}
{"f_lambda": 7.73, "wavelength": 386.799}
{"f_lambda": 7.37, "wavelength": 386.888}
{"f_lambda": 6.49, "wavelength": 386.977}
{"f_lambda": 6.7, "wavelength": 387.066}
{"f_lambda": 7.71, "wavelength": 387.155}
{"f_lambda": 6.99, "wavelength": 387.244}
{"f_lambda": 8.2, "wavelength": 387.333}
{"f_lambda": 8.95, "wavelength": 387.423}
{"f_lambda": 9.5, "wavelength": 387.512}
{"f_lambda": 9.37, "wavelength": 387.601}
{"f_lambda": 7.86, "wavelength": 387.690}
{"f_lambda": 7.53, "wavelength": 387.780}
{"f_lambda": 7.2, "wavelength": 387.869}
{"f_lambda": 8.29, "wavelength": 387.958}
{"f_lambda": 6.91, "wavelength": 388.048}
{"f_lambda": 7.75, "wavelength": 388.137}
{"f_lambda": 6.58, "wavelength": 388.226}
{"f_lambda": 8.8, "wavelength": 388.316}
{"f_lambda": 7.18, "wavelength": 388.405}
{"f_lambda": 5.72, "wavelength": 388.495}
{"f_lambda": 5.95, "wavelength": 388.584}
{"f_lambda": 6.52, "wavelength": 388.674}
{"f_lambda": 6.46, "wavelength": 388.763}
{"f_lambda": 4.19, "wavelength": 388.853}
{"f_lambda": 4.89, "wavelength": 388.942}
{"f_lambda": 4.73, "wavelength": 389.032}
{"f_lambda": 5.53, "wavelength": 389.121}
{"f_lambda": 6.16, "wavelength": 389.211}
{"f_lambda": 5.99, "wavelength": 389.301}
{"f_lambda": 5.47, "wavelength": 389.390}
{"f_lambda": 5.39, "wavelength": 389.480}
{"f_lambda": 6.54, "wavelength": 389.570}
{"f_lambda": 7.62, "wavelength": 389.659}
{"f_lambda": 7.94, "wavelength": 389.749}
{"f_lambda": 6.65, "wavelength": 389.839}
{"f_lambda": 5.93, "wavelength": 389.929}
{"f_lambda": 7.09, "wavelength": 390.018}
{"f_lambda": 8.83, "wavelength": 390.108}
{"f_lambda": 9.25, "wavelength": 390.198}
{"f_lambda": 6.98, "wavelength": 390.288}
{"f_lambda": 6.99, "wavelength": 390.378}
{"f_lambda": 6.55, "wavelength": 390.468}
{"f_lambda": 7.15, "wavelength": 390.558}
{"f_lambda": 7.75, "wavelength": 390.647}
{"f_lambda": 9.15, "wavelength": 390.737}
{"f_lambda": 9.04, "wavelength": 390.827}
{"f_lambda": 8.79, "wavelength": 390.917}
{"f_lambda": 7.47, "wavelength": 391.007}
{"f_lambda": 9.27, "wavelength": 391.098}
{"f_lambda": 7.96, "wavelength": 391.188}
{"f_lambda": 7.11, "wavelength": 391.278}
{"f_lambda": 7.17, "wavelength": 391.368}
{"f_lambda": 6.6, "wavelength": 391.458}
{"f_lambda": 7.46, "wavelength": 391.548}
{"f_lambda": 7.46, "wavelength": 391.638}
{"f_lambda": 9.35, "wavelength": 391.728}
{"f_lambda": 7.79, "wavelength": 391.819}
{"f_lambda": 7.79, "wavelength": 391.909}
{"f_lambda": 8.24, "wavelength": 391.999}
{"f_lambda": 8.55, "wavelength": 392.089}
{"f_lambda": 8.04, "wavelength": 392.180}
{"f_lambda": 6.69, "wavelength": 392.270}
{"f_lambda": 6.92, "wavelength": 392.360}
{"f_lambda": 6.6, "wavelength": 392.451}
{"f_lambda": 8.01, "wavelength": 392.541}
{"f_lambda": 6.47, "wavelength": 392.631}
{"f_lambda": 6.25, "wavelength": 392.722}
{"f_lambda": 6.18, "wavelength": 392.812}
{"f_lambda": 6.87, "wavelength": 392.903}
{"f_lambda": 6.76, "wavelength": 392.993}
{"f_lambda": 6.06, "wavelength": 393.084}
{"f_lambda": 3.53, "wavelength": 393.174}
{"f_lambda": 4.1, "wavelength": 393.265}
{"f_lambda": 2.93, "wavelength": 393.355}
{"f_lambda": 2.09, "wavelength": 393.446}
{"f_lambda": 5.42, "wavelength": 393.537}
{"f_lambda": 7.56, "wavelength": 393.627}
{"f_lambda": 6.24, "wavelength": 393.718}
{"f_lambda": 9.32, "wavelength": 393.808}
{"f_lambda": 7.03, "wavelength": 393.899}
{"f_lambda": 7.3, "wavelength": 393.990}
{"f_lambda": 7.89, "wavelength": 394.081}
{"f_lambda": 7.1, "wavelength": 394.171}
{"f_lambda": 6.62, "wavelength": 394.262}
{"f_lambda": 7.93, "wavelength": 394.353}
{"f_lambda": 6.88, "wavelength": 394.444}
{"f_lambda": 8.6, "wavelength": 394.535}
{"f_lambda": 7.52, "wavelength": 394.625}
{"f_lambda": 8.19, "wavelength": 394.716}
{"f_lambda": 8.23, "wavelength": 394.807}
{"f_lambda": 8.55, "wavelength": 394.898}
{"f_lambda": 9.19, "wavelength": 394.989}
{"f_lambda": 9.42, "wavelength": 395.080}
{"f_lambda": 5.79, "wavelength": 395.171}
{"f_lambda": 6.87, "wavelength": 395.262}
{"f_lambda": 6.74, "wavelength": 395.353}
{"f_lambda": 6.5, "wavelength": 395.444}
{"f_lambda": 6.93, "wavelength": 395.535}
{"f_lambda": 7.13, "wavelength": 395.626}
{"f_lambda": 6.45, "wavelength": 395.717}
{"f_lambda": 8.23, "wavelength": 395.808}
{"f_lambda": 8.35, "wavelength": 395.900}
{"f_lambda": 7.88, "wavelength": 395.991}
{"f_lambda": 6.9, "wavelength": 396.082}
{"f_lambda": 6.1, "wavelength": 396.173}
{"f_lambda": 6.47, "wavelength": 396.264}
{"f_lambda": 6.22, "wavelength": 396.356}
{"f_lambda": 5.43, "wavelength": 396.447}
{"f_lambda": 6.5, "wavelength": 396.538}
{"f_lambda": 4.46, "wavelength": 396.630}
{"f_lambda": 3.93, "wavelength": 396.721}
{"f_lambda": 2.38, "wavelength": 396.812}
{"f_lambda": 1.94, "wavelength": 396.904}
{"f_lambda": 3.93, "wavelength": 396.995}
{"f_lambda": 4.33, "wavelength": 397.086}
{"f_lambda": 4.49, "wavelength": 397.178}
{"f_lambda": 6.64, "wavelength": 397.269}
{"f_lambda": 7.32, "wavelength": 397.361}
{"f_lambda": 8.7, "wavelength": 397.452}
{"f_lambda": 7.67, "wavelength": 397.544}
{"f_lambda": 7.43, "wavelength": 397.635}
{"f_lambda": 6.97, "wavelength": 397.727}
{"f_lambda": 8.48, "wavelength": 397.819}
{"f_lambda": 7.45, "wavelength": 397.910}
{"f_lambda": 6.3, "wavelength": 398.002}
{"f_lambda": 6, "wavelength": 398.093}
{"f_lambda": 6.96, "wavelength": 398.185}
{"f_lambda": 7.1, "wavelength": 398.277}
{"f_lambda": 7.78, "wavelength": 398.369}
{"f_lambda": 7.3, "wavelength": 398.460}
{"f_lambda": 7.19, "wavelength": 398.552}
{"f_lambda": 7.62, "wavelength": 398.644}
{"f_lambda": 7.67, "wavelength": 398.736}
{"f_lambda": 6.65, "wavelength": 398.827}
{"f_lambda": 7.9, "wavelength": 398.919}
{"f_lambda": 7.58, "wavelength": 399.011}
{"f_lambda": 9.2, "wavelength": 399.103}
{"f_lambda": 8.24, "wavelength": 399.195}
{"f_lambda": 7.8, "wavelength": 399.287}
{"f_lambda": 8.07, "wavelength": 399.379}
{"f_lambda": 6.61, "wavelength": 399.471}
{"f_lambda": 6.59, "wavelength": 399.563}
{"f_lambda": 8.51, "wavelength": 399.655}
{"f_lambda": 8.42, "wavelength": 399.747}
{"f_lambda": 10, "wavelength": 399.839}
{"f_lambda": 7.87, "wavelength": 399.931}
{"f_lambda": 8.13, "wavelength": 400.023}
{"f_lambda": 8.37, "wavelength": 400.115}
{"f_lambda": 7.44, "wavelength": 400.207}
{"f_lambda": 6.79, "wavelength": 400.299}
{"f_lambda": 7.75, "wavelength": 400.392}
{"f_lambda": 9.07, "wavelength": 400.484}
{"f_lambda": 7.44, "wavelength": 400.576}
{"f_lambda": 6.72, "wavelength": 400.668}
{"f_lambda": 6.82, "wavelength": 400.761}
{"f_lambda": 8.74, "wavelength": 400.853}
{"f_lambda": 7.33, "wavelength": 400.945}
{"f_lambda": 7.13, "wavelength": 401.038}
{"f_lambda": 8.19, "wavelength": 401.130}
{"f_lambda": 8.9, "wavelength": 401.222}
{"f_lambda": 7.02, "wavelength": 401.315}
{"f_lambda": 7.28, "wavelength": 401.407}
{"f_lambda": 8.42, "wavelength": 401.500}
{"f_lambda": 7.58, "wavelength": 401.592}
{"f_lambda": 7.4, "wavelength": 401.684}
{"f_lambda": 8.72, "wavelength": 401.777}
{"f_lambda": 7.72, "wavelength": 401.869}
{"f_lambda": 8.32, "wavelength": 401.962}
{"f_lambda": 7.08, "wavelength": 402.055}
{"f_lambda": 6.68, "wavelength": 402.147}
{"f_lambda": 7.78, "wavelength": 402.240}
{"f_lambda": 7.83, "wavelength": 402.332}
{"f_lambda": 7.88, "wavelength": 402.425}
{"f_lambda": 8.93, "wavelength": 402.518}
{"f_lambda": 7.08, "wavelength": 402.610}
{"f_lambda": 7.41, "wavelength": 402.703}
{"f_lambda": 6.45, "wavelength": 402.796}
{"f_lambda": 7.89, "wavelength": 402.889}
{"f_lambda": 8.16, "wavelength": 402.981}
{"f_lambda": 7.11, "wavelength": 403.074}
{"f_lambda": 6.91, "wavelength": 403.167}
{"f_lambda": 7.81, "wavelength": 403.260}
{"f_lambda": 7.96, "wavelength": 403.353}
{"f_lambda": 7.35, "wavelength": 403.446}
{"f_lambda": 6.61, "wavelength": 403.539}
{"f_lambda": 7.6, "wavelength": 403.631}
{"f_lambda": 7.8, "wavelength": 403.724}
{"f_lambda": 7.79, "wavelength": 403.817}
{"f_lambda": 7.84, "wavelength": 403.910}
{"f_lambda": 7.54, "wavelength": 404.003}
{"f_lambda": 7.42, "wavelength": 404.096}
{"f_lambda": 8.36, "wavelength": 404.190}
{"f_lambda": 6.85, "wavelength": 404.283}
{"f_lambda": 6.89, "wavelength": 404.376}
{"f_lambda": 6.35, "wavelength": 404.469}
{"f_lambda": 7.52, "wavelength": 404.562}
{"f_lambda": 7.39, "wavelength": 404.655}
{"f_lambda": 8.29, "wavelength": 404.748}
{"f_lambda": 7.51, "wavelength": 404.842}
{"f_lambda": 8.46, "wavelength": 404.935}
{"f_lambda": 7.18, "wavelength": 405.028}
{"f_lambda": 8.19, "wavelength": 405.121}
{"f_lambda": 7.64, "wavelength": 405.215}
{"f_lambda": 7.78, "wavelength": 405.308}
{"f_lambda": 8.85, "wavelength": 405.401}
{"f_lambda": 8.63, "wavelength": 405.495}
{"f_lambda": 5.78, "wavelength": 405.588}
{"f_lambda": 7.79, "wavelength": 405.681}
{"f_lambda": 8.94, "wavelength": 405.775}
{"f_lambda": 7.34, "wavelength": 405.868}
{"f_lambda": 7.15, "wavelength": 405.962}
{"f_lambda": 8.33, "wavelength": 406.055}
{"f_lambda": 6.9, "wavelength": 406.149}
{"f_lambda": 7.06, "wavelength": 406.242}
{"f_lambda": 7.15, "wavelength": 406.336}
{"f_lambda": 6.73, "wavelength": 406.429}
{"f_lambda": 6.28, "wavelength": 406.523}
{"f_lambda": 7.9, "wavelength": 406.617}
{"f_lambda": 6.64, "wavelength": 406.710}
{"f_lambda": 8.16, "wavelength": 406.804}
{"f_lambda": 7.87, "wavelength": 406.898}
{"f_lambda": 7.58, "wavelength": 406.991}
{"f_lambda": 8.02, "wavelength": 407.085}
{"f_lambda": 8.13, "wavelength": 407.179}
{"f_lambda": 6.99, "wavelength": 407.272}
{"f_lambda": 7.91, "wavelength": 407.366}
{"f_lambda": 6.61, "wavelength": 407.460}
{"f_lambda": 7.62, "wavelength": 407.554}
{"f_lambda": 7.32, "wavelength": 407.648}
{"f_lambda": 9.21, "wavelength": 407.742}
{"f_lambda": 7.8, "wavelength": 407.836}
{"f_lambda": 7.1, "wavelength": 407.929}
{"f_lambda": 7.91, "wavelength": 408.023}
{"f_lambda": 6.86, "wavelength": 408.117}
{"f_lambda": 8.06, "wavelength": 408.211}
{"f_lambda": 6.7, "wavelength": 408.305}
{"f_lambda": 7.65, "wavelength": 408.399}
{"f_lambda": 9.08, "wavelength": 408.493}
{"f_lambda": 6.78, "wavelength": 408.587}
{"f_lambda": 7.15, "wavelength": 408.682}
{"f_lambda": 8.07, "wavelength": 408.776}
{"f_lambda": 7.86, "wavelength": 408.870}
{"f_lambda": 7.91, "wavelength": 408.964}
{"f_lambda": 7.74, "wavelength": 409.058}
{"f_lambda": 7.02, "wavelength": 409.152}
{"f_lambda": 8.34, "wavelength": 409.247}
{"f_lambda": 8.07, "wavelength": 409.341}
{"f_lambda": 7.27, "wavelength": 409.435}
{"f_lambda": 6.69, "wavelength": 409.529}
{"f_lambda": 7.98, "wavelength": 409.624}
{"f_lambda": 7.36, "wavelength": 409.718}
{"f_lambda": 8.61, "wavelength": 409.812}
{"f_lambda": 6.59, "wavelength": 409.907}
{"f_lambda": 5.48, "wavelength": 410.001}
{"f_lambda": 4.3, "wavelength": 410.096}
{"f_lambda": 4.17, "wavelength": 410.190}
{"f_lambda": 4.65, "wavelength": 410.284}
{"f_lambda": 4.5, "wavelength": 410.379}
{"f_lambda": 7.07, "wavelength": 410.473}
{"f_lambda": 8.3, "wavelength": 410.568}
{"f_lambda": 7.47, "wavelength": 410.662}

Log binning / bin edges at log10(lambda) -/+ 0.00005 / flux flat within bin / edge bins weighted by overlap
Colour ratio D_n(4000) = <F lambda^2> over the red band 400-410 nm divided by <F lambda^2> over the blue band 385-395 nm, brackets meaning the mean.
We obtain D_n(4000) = 1.14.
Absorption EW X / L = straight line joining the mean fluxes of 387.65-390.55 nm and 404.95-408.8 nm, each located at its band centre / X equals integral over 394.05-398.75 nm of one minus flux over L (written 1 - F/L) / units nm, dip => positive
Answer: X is 0.18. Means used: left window 6.73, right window 7.59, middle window 6.81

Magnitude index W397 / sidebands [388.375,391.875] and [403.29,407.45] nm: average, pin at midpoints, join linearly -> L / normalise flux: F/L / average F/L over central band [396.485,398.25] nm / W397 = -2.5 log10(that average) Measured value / 0.23 mag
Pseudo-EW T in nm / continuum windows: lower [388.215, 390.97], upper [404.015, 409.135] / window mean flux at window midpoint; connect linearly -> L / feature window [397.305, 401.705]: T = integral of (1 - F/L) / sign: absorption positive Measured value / -0.238 nm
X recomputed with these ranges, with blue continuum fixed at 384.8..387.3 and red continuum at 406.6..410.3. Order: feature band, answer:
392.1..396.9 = 0.46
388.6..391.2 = 0.13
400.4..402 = -0.10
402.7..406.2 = -0.11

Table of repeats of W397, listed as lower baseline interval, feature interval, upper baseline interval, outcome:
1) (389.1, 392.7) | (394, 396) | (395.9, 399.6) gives -0.096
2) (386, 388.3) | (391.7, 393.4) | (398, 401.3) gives 0.149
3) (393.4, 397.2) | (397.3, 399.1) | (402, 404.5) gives -0.079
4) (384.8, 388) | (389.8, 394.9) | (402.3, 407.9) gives 0.053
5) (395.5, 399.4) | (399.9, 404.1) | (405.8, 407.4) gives -0.088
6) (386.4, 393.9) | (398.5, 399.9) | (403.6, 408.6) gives -0.075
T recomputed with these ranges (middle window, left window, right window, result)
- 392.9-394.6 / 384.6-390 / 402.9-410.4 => 0.20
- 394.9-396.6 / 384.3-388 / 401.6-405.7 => 0.11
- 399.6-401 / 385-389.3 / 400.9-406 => -0.07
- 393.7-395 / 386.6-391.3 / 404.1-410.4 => -0.09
